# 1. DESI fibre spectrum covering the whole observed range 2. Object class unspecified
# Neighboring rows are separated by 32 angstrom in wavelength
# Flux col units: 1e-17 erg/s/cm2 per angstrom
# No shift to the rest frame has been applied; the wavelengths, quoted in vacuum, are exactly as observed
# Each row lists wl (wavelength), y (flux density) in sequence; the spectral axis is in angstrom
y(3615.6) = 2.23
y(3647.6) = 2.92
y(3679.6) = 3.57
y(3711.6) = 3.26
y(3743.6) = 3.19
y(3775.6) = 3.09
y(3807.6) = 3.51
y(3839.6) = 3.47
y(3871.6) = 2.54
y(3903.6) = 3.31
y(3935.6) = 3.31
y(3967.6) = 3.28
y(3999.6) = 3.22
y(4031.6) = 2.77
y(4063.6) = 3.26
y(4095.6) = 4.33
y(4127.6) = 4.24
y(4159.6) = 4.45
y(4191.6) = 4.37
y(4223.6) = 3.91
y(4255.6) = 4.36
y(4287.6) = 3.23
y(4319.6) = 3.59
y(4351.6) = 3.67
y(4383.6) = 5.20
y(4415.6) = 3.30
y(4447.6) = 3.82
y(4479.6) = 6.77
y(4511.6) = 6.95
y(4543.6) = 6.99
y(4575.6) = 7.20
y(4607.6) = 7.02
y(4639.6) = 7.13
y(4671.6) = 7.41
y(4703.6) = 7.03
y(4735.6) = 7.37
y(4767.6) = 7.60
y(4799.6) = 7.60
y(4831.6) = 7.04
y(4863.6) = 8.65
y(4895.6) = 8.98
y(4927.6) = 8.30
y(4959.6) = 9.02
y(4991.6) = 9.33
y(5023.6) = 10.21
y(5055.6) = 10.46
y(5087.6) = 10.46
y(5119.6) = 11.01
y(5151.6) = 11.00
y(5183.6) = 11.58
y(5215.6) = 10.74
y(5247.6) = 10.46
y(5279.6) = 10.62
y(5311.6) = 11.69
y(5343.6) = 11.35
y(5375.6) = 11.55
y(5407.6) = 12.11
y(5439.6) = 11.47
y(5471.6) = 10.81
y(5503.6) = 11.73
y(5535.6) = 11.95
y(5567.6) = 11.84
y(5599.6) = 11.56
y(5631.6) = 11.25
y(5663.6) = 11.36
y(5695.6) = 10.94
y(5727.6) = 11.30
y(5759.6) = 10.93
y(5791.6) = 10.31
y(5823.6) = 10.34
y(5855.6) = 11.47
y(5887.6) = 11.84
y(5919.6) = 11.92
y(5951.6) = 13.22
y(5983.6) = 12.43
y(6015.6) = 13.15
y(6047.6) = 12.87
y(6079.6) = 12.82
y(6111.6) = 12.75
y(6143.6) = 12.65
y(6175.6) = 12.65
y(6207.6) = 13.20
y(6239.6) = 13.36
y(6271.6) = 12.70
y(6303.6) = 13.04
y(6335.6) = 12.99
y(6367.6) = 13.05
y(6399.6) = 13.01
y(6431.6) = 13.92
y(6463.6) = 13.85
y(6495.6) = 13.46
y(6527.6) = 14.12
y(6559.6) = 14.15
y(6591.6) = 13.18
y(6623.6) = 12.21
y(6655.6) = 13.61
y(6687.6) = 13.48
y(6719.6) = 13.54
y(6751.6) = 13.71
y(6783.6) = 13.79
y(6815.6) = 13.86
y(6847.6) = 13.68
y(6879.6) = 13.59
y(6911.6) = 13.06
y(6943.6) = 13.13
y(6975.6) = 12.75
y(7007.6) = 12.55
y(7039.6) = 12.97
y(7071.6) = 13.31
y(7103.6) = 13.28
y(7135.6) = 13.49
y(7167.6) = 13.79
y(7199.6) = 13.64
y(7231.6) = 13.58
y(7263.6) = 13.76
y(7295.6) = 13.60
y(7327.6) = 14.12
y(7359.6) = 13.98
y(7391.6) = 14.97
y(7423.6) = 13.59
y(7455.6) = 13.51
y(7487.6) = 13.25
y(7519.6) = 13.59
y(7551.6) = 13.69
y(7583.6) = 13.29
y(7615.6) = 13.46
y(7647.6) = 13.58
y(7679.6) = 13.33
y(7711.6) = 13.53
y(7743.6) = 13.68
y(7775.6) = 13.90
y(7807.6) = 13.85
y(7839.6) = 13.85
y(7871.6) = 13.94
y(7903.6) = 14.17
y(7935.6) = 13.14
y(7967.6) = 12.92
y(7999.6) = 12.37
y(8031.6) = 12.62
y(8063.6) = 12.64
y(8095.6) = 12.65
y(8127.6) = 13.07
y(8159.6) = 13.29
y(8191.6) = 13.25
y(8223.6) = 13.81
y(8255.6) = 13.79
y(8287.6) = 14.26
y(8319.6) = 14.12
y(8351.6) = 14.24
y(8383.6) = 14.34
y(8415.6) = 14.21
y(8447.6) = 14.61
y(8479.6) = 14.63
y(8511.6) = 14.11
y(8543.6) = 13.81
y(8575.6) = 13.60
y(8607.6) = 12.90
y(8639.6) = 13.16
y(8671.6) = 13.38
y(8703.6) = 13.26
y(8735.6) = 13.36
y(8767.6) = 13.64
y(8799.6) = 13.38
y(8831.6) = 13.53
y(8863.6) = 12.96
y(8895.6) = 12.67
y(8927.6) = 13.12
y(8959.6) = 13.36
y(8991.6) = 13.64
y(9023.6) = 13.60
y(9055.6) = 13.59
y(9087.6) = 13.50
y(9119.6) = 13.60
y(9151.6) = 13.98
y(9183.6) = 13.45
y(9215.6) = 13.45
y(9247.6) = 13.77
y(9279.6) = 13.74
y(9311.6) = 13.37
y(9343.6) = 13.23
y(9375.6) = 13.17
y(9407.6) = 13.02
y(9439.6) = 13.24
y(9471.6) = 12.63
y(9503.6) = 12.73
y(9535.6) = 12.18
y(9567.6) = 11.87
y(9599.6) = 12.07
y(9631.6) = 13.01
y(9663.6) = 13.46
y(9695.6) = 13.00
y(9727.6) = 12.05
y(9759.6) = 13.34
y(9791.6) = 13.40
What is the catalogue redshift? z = 0.122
